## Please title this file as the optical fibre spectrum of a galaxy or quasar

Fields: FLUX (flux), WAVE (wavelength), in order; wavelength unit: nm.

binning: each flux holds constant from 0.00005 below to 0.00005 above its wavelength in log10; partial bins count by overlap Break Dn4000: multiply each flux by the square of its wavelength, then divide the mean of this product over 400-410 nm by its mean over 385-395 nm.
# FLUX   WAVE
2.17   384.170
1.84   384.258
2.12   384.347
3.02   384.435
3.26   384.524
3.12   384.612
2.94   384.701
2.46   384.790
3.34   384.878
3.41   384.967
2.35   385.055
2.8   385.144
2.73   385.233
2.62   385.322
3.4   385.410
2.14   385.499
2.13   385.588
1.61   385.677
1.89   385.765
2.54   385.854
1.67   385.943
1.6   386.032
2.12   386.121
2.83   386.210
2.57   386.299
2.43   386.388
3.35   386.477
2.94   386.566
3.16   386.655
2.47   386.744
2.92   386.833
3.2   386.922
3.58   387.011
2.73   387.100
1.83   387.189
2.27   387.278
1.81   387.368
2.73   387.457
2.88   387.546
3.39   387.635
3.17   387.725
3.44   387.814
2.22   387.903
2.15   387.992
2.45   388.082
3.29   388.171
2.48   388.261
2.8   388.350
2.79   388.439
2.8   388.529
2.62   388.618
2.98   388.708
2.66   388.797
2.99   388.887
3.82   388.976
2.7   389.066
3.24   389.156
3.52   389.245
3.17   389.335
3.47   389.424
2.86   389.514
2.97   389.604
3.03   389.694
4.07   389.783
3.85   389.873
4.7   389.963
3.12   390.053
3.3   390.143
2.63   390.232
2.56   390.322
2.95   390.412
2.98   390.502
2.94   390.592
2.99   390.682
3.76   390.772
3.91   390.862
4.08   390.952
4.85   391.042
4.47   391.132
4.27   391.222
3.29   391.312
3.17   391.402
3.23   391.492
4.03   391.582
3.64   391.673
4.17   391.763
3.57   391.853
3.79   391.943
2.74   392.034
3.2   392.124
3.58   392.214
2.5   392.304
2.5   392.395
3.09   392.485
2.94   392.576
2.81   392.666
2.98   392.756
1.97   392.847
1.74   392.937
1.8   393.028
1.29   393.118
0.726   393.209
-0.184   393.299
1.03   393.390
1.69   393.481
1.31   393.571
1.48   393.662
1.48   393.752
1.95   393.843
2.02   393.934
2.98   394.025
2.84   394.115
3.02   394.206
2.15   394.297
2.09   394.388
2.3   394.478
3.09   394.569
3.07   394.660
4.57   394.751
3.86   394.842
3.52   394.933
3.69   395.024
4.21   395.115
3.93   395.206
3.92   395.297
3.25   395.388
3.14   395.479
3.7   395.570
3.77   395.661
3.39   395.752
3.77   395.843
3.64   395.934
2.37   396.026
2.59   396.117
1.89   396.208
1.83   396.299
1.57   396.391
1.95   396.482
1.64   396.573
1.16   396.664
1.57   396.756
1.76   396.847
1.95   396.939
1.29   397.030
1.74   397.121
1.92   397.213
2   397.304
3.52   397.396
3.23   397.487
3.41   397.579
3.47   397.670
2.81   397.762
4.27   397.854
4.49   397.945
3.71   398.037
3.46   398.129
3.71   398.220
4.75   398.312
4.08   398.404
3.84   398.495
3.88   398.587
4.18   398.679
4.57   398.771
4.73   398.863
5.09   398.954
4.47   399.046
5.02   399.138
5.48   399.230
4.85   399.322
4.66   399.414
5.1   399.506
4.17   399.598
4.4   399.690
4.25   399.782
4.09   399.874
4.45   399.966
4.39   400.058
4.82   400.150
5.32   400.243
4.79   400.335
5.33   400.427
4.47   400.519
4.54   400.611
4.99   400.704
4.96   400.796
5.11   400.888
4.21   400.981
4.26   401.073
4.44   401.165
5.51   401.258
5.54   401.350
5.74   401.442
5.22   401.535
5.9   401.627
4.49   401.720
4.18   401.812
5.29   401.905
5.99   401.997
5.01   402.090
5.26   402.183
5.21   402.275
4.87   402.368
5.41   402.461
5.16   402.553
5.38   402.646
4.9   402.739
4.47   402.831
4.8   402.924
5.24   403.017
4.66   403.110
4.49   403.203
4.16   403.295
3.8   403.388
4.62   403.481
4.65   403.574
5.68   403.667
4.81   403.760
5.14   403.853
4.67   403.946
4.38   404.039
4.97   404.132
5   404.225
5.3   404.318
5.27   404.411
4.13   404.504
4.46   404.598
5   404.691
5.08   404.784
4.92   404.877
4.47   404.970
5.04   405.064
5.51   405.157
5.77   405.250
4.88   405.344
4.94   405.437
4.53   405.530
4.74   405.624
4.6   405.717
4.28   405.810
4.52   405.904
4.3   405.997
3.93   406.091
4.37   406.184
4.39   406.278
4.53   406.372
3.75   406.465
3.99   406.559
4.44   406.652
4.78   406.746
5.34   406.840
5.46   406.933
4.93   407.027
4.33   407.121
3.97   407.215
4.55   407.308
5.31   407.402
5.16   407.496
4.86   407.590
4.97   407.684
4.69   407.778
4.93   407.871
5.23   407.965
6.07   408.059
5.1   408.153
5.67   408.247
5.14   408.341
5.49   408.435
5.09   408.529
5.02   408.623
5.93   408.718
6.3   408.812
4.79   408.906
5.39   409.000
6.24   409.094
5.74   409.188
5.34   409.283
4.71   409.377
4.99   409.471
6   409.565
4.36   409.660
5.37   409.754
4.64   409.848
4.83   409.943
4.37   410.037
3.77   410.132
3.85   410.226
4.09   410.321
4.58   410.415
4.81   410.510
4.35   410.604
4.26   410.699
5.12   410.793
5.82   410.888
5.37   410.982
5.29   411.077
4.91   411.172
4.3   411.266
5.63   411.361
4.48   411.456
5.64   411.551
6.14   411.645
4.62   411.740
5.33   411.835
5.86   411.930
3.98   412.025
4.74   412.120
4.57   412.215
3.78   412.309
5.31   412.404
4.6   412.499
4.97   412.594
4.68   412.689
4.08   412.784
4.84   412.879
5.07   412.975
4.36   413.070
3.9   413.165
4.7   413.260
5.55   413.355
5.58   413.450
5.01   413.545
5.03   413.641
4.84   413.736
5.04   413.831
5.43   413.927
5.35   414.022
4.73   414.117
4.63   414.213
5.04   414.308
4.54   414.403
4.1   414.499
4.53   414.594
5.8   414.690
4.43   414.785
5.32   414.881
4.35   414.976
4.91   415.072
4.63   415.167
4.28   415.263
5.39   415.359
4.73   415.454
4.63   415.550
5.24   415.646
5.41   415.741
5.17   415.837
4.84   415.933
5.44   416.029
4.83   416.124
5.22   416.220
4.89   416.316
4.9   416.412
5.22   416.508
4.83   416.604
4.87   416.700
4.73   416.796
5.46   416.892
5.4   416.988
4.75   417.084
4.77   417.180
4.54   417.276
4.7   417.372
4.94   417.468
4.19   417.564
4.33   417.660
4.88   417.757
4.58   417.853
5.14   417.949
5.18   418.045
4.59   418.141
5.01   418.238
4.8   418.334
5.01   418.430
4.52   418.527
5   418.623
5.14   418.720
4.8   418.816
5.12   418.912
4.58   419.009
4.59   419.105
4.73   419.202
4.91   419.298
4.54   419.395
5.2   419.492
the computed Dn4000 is 1.9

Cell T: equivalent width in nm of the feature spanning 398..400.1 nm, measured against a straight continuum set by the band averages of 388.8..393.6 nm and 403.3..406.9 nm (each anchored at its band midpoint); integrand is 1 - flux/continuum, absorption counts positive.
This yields -0.231 nm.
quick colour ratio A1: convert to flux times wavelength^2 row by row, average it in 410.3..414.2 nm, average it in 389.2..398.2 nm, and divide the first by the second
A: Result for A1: 1.85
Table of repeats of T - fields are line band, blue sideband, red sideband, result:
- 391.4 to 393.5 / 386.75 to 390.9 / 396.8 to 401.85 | 0.503 nm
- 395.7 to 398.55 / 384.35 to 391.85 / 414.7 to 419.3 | 0.626 nm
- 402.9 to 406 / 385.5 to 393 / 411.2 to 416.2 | -0.462 nm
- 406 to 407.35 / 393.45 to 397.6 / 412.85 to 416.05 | -0.172 nm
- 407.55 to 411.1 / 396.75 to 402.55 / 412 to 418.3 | -0.325 nm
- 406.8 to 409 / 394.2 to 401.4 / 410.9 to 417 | -0.337 nm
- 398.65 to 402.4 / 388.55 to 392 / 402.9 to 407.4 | -0.485 nm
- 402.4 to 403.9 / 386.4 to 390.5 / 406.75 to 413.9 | -0.180 nm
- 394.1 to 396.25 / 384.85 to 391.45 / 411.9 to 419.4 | 0.121 nm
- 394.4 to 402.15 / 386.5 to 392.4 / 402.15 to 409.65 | 0.527 nm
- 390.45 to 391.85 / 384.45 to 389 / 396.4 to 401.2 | -0.264 nm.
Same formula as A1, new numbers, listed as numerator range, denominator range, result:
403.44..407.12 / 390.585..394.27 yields 1.84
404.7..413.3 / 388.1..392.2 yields 1.60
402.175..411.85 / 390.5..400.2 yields 1.63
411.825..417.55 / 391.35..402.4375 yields 1.51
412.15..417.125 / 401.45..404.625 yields 1.05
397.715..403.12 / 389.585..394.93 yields 1.70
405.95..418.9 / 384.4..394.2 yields 1.95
